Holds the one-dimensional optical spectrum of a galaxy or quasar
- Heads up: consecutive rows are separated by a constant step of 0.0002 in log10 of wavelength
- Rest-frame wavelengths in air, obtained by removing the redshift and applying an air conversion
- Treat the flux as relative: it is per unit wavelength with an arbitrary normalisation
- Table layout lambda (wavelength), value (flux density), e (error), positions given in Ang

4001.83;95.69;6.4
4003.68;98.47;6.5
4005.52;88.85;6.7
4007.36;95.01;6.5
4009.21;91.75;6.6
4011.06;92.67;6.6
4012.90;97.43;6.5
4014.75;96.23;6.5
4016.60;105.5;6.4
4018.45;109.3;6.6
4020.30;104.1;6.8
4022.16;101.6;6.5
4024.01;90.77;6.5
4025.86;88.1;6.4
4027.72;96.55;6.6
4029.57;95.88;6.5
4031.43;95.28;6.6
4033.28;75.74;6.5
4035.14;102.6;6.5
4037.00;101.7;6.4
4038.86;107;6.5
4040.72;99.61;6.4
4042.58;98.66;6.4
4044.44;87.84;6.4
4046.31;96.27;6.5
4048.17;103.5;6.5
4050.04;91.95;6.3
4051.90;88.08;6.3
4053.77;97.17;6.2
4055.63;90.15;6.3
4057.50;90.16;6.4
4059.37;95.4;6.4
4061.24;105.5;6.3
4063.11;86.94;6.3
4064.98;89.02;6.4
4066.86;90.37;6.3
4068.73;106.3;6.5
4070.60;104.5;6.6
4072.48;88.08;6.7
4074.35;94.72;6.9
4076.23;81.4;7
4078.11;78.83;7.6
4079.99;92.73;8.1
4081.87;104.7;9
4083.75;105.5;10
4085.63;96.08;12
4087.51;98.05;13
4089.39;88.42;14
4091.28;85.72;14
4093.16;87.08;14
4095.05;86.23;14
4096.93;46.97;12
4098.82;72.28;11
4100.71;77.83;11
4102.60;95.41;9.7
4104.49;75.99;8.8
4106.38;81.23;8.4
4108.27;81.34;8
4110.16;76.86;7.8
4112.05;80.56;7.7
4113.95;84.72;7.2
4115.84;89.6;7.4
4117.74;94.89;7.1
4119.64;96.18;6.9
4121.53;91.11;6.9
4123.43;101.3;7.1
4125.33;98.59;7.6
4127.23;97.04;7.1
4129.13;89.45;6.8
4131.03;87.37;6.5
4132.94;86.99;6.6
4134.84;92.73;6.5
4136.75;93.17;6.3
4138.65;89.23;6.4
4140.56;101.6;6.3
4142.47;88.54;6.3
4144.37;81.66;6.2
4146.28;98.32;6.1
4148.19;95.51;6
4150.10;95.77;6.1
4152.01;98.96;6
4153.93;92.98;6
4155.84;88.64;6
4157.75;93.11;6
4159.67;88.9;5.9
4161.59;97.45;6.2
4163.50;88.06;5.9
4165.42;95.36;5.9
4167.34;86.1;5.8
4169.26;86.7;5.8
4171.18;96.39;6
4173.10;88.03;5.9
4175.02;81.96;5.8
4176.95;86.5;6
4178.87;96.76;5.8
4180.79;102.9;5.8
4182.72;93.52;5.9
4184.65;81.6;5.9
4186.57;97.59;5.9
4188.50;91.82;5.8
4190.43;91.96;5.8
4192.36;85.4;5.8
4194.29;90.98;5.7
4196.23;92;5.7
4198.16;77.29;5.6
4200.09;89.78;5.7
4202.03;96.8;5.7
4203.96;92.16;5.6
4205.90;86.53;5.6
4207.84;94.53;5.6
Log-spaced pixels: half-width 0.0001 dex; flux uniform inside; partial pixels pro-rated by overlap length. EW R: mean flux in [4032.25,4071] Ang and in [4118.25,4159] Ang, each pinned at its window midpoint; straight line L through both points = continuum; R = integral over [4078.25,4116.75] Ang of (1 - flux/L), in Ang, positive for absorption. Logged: 3.7 Ang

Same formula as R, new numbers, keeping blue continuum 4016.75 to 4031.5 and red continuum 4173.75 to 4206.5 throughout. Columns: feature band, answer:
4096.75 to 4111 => 2.55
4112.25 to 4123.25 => 0.29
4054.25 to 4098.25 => 2.24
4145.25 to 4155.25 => -0.40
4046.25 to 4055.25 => 0.18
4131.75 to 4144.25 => 0.21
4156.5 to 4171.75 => 0.04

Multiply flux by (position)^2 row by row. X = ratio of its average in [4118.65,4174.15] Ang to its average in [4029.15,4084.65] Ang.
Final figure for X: 1.02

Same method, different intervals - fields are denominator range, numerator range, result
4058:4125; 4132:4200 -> 1.06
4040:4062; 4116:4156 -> 1.02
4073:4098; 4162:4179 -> 1.06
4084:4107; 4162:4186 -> 1.13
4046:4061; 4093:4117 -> 0.86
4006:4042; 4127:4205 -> 1.01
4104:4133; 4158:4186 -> 1.05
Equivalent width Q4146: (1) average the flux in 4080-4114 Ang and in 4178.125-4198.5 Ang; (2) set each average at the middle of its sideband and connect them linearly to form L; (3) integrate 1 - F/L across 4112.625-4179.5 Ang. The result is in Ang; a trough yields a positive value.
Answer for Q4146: -2.7 Ang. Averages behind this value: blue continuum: 84.9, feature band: 91.9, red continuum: 91.4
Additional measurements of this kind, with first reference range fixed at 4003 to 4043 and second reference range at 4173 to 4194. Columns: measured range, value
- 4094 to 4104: 1.9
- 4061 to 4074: 0.0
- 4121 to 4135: 0.0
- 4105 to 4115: 1.4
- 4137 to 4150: -0.1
